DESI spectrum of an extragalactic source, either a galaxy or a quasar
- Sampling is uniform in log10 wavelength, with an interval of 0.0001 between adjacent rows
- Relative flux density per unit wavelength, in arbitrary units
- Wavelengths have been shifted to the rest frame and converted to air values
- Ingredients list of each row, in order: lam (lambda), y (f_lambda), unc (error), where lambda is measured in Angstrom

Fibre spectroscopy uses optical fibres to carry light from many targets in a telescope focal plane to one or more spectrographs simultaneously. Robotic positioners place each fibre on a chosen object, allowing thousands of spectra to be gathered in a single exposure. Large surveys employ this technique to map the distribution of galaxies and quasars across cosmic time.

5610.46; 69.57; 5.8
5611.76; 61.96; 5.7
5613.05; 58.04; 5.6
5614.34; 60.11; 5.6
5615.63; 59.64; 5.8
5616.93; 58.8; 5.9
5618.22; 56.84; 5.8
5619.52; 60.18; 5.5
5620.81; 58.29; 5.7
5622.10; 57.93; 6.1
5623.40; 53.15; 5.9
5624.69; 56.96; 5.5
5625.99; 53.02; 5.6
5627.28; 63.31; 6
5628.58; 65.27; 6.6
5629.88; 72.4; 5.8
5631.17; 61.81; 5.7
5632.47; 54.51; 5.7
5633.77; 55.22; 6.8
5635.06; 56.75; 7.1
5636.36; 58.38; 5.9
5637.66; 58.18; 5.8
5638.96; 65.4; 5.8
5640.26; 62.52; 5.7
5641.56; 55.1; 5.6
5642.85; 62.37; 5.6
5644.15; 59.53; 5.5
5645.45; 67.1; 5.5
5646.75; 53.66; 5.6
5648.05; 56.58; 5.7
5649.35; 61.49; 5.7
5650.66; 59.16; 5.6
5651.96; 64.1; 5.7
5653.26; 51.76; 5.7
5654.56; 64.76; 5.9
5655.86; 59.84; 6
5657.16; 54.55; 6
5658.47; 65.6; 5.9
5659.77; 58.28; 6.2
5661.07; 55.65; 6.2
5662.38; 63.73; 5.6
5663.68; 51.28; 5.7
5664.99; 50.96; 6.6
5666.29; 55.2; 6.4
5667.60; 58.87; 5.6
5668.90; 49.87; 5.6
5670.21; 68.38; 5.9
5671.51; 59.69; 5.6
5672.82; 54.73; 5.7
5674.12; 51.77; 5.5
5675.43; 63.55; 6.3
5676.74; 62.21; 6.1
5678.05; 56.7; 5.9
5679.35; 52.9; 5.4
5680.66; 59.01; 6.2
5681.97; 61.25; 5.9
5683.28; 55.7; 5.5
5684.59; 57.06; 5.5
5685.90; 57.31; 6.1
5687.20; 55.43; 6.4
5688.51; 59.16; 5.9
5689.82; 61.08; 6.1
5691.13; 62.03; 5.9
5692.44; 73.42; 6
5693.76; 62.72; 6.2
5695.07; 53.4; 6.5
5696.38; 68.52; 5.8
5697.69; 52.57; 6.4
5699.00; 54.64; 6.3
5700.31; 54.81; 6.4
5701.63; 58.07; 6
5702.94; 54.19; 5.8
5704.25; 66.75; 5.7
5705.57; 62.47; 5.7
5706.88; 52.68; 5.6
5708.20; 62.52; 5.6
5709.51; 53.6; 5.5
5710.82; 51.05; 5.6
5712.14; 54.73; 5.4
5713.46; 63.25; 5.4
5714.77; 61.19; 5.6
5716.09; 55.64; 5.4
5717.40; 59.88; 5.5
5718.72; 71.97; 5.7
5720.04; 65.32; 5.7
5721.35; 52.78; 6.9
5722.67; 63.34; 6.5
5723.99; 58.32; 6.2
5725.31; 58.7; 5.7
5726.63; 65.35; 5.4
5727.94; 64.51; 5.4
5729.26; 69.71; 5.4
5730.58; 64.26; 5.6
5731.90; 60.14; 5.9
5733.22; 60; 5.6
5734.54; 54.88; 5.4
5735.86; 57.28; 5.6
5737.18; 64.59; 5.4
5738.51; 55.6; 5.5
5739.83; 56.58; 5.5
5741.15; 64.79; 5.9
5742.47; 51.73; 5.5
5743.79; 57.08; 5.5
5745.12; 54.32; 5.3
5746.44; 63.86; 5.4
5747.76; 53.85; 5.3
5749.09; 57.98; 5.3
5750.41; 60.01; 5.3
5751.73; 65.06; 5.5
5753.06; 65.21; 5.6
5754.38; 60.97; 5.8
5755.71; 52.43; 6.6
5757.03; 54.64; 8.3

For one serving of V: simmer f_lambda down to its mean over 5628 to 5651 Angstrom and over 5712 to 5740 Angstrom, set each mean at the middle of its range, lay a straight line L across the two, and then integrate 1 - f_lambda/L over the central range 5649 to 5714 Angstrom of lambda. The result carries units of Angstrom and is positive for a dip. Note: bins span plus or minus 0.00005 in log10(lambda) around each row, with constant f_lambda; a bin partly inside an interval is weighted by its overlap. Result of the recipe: 2.4 Angstrom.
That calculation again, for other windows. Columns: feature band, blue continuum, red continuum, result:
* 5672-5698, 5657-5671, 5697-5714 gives -0.8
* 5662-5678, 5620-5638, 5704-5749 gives 0.5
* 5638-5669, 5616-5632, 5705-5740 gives 0.5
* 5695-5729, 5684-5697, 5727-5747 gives 0.6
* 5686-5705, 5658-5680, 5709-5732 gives -0.2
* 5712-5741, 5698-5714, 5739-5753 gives -1.5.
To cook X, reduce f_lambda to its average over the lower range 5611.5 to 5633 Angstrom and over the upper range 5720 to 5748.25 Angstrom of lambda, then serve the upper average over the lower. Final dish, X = 1.0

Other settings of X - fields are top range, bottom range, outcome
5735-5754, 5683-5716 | 1.01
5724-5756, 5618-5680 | 1.02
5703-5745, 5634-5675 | 1.02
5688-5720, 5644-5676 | 1.02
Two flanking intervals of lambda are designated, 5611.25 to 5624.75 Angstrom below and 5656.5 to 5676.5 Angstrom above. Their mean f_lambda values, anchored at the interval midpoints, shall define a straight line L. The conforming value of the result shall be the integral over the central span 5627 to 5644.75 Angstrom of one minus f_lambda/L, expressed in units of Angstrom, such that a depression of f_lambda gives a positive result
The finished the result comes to -0.8 Angstrom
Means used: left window 58.4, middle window 60.7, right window 57.6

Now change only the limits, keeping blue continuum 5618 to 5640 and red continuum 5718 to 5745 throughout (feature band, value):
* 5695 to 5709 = 0.4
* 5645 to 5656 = 0.0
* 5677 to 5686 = 0.4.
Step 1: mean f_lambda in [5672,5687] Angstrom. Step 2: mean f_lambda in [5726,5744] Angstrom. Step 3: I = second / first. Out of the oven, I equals 1.05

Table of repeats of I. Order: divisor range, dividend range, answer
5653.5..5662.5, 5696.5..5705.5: 0.97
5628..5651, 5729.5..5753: 0.98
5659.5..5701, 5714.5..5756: 1.04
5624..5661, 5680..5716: 0.98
